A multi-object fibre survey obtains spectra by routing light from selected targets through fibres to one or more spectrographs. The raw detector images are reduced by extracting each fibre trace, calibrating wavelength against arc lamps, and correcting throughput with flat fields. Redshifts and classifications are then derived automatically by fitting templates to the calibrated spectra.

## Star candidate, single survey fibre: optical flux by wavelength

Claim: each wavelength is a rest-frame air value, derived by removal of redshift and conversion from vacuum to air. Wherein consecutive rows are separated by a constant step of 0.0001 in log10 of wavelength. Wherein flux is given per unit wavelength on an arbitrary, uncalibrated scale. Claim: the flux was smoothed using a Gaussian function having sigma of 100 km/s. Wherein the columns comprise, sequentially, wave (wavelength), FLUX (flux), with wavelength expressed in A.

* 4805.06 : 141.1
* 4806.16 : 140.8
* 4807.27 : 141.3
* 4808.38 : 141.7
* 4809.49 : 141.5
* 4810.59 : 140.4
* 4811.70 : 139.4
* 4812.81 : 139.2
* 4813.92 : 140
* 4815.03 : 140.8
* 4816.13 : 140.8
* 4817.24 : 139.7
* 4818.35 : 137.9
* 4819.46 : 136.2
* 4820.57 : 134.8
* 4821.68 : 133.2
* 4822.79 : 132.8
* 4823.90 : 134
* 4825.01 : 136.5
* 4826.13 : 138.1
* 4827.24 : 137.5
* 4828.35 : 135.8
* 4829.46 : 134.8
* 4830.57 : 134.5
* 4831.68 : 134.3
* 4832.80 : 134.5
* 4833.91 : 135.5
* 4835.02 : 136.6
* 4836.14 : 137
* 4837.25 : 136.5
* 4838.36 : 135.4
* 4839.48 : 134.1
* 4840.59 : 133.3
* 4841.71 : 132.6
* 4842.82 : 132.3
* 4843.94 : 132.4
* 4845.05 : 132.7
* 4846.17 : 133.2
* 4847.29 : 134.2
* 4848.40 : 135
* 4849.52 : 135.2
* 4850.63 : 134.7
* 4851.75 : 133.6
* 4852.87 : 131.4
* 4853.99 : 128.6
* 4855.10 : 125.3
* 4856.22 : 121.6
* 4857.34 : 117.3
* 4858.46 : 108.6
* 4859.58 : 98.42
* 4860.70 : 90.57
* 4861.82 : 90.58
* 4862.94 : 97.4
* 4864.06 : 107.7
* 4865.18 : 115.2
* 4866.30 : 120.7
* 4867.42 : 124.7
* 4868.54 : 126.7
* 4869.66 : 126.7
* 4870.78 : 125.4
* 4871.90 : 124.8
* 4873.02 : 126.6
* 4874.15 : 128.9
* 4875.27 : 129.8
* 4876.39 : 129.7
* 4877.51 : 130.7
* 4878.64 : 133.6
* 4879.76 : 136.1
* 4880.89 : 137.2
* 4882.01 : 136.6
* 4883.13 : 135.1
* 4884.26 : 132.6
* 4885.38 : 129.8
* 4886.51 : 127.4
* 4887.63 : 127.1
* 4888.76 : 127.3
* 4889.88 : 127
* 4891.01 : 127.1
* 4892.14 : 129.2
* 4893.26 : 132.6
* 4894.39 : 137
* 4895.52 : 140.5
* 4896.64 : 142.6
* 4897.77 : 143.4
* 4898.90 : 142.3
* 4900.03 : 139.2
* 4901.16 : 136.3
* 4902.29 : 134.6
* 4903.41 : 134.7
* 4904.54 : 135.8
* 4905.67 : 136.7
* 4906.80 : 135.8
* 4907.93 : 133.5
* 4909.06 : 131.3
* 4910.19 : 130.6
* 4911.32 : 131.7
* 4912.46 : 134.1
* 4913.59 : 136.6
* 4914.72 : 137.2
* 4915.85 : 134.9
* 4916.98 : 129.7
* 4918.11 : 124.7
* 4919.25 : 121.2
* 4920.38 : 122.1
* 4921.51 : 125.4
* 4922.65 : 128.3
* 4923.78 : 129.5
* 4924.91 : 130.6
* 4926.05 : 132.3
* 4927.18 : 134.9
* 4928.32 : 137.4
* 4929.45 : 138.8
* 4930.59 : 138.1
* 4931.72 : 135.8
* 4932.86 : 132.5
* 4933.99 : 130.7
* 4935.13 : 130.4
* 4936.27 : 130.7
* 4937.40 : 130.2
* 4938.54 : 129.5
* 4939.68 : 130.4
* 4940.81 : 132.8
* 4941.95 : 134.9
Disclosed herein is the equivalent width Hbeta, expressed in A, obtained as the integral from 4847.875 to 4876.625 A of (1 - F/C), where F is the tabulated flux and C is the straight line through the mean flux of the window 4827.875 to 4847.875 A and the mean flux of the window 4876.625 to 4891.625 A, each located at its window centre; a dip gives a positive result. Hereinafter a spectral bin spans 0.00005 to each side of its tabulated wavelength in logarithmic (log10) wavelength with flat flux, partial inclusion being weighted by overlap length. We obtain 2.67 A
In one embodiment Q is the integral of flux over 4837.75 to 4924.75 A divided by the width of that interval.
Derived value 129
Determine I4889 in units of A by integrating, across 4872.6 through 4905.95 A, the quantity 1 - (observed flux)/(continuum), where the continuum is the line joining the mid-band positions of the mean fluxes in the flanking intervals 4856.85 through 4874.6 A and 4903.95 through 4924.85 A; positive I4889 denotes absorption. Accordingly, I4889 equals -3.1 A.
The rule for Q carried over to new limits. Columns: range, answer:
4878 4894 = 131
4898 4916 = 135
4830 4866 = 126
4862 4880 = 123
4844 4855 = 133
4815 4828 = 137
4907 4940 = 132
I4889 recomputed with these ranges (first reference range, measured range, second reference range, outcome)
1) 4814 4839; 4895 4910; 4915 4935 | -0.56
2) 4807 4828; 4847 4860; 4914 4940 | 1.00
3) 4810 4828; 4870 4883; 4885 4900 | 0.34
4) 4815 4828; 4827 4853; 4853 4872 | -1.58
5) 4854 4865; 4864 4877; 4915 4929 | -1.51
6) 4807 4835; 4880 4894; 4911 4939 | 0.28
